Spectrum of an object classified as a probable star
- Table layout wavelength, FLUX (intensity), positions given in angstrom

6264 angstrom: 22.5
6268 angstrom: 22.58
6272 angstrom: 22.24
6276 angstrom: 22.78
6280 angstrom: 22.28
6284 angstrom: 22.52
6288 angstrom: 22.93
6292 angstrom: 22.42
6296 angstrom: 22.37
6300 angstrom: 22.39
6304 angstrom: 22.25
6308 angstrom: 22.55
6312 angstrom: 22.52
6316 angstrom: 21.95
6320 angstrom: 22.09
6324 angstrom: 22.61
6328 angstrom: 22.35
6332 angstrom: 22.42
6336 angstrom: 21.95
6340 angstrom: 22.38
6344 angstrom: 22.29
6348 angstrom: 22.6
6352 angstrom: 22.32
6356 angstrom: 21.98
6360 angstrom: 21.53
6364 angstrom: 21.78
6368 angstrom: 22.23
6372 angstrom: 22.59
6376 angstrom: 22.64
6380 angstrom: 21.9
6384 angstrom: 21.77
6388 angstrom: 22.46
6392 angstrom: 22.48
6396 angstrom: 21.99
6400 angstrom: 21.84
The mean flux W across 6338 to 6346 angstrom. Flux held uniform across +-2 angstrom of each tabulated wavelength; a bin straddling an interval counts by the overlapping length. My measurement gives 22.3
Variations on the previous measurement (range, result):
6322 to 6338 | 22.3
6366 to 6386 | 22.2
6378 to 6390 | 22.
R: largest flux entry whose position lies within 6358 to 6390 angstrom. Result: 22.64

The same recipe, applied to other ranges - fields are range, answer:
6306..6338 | 22.61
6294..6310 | 22.55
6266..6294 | 22.93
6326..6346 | 22.42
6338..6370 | 22.6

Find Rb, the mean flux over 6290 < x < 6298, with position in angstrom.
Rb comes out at 22.4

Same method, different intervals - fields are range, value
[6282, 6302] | 22.5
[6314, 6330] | 22.2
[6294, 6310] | 22.4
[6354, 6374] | 22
